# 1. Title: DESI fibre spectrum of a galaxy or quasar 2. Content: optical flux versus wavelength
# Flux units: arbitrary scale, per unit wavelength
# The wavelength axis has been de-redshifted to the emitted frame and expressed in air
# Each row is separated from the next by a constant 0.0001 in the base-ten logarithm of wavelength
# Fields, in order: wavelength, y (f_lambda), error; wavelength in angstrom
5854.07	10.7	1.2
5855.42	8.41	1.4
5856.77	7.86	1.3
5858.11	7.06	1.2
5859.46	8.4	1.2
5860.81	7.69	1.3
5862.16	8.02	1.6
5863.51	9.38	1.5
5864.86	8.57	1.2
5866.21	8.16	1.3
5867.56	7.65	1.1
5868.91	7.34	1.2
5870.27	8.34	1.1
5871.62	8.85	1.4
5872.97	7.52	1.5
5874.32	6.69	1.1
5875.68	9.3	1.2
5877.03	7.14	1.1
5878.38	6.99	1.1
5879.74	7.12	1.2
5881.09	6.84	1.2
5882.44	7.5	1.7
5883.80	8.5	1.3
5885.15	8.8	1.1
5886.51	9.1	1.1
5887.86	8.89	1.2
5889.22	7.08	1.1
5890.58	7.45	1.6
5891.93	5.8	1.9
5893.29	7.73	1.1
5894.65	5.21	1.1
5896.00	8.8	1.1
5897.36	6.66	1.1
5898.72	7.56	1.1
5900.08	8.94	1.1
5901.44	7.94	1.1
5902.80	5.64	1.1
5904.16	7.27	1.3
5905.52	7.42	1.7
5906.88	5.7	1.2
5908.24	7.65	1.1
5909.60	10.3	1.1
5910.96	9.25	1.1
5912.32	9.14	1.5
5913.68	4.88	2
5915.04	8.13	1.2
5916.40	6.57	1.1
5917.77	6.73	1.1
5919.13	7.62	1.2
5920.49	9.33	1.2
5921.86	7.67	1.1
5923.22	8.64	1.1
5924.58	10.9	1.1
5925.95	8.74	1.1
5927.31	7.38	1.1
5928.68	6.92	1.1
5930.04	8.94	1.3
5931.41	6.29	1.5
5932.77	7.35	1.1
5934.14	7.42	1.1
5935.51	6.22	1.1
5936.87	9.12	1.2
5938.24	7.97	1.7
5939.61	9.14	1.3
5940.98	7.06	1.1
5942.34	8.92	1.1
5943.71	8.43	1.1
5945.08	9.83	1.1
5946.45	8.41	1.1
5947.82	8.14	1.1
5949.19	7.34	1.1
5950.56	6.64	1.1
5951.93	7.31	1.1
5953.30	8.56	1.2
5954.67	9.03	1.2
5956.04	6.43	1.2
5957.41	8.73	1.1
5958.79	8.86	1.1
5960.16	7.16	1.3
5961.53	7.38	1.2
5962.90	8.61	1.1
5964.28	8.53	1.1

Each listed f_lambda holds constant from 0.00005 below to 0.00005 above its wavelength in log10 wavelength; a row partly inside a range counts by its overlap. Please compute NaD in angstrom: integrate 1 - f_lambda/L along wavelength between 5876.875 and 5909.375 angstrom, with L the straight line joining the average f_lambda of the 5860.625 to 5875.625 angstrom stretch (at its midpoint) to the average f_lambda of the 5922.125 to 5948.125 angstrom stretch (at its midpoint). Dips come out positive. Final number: 2.7 angstrom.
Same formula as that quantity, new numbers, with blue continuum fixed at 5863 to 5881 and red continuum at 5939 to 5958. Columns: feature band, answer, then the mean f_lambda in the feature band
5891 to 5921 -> 2.0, 7.46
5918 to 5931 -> -0.5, 8.36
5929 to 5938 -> 0.6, 7.55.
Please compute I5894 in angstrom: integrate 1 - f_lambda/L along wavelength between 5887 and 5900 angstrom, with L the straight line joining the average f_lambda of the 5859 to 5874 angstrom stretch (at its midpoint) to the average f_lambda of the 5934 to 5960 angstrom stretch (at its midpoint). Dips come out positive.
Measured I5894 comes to 1.23 angstrom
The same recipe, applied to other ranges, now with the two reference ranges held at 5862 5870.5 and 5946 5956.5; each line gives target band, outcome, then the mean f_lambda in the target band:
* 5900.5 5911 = 0.54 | 7.58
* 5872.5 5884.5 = 0.92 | 7.52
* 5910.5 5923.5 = 0.31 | 7.75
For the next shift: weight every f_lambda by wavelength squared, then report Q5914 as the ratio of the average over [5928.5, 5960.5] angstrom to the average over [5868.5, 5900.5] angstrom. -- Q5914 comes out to 1.1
